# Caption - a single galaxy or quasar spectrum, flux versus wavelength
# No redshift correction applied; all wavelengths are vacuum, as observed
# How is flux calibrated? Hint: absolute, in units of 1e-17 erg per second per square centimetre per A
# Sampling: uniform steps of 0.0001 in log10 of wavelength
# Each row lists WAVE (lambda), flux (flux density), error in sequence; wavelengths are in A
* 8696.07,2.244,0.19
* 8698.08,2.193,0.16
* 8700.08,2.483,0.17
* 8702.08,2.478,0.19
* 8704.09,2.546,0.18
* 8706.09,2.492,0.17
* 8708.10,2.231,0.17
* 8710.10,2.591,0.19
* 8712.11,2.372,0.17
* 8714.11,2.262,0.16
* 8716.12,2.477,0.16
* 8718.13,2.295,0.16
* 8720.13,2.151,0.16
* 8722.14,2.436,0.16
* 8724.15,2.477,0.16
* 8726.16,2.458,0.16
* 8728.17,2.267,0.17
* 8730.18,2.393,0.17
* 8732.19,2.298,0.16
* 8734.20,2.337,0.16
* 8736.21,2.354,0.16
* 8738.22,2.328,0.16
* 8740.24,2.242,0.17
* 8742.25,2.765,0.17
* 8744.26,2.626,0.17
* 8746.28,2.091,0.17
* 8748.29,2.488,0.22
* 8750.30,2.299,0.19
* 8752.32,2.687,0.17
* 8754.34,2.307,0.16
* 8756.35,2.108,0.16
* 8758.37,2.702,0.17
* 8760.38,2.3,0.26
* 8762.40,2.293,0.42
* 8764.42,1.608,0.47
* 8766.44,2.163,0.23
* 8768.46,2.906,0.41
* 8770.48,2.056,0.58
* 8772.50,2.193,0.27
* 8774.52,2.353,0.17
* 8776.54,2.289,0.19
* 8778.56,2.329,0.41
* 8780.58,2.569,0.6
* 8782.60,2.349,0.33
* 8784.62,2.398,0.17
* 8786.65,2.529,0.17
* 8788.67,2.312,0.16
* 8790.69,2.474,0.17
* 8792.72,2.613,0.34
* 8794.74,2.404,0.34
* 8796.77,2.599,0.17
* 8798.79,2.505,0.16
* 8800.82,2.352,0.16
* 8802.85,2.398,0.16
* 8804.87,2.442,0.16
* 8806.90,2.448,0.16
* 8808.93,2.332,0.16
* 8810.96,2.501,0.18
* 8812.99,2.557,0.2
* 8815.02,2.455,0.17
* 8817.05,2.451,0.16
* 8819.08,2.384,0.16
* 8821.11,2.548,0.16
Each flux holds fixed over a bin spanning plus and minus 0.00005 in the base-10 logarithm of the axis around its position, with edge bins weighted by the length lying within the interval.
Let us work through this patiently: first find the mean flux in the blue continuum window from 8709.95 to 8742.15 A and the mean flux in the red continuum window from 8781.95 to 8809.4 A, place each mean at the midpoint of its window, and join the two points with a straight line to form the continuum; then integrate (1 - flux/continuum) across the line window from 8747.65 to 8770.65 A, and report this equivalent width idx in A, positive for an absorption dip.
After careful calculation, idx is 0.6 A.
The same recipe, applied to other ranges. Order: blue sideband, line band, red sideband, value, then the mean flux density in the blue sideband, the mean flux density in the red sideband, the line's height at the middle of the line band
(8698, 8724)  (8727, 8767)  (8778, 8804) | 1.4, 2.4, 2.45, 2.42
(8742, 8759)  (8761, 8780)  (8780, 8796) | 1.5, 2.43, 2.46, 2.44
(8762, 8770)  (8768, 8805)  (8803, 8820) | -1.5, 2.22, 2.44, 2.32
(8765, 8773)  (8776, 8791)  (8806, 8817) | -0.3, 2.3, 2.46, 2.35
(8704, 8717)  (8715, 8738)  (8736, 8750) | 0.5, 2.42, 2.41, 2.41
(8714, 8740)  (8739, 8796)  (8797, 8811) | 0.4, 2.35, 2.43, 2.39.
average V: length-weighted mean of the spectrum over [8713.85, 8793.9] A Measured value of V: 2.37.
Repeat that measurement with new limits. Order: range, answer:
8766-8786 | 2.37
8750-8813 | 2.38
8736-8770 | 2.36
